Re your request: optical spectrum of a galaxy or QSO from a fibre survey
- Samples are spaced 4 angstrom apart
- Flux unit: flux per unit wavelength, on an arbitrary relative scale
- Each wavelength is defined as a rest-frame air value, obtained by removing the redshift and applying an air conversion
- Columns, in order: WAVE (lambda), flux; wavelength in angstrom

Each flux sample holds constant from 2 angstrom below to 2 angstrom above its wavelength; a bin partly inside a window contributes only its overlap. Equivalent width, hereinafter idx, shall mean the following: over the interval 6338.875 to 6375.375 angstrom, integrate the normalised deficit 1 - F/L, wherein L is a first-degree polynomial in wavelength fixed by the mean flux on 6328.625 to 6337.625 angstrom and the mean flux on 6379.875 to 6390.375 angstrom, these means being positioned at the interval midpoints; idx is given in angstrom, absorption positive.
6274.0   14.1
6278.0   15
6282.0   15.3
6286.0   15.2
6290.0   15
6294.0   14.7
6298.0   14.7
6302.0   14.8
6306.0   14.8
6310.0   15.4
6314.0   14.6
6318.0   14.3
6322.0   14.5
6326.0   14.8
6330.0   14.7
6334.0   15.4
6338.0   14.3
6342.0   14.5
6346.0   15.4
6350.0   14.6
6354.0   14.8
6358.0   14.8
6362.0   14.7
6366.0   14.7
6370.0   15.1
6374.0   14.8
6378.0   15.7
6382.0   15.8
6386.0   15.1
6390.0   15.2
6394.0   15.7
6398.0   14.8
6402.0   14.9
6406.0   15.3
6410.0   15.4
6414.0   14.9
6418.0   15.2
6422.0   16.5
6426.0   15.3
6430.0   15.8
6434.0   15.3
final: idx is 0.83 angstrom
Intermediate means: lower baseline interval 14.9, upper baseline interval 15.4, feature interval 14.8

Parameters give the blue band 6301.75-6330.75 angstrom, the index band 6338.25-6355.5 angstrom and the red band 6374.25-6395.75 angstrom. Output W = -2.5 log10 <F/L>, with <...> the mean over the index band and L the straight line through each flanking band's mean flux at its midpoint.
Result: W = 0.02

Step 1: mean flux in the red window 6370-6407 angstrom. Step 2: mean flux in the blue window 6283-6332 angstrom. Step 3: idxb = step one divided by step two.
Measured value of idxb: 1.03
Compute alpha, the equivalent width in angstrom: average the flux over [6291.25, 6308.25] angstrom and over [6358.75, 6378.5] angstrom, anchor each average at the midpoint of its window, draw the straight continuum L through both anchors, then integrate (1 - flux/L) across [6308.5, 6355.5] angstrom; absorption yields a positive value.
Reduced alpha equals 0.25 angstrom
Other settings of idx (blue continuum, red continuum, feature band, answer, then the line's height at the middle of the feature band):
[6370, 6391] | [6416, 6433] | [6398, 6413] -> 0.38 angstrom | 15.5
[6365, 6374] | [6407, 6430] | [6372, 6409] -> -0.27 angstrom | 15.1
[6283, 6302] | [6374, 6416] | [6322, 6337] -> 0.18 angstrom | 15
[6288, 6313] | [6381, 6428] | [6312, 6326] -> 0.42 angstrom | 15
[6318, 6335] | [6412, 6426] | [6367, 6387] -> -0.16 angstrom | 15.2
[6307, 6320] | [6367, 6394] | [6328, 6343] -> 0.20 angstrom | 14.9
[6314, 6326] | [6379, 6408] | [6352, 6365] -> 0.13 angstrom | 14.9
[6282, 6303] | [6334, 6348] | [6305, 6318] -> 0.04 angstrom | 14.9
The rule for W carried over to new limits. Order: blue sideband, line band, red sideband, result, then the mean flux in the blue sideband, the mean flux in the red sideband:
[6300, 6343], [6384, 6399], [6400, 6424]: 0.00 mag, 14.7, 15.4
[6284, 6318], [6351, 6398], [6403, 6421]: 0.00 mag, 14.9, 15.3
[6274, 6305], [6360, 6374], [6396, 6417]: 0.01 mag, 14.9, 15.1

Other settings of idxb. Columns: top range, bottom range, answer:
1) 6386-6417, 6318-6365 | 1.03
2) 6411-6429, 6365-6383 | 1.02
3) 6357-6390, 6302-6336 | 1.02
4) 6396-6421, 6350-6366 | 1.03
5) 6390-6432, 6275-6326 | 1.04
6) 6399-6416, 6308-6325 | 1.03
